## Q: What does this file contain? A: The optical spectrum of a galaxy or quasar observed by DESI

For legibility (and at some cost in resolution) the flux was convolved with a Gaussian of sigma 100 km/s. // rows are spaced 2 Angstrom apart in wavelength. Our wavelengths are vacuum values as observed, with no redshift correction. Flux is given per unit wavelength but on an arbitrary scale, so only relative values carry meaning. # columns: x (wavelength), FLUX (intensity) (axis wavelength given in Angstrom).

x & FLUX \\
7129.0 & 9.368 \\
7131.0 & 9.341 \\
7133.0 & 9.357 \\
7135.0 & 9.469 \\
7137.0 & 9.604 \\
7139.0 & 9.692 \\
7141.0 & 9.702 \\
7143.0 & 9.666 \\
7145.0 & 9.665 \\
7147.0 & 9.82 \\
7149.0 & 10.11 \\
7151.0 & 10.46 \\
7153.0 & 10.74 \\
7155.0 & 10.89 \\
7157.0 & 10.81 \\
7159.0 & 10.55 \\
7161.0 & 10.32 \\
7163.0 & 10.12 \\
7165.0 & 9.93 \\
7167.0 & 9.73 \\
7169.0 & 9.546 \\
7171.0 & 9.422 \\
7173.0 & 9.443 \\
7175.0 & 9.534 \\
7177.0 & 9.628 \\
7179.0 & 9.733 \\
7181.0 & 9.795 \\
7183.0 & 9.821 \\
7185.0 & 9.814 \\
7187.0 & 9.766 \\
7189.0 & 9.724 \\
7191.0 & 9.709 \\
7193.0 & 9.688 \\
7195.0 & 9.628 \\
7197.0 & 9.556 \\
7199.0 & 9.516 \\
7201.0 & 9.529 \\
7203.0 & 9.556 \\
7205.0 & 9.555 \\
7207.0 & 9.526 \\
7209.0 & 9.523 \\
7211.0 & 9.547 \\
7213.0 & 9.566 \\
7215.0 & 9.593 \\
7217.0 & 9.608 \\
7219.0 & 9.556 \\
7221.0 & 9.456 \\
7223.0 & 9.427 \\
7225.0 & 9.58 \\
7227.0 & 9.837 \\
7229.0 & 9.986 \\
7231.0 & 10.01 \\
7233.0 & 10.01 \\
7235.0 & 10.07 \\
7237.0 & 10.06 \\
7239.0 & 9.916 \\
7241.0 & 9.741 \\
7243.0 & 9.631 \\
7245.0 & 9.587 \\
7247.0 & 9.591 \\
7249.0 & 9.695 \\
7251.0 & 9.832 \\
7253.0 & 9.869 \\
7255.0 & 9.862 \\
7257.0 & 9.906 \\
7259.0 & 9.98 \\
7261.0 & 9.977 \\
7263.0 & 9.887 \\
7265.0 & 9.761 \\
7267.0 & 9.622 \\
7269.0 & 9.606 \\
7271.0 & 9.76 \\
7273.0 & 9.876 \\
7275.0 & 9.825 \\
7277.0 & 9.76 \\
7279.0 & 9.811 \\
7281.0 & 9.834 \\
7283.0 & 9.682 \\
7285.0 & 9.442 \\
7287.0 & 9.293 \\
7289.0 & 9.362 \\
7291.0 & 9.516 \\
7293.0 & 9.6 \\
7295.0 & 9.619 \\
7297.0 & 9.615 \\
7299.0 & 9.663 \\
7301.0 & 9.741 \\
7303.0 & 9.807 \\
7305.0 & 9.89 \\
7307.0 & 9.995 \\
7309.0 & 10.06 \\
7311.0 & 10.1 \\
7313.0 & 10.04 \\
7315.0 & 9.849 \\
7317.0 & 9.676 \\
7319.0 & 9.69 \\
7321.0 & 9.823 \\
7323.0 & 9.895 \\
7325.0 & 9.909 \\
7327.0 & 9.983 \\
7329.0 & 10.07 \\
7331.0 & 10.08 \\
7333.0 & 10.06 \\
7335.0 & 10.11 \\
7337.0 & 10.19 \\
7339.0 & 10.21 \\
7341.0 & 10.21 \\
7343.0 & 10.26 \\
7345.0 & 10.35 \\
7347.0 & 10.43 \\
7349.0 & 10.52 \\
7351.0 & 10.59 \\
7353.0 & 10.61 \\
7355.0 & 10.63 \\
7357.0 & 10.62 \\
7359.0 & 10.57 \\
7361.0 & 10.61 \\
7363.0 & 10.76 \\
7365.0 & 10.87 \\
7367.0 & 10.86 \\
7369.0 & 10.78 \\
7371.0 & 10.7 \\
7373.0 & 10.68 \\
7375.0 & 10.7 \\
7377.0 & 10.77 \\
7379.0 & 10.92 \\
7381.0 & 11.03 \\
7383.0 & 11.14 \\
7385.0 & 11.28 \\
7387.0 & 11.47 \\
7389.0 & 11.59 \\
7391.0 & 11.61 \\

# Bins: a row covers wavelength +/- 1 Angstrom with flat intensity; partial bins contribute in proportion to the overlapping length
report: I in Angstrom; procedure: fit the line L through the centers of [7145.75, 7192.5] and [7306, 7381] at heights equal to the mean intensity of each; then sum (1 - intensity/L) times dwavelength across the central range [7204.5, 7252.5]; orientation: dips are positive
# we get 1.8 Angstrom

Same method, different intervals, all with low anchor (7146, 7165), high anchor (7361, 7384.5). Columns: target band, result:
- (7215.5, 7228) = 1.13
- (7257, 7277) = 1.53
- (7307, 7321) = 1.06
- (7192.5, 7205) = 1.09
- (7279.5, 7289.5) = 1.04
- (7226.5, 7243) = 0.97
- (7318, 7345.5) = 1.79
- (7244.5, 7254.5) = 0.81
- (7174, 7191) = 1.18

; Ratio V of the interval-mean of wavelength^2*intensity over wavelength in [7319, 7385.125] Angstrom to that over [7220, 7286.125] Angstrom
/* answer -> 1.10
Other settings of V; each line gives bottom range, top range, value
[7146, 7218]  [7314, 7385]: 1.11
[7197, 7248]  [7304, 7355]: 1.08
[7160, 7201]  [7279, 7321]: 1.03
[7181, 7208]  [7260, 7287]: 1.03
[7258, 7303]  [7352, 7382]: 1.13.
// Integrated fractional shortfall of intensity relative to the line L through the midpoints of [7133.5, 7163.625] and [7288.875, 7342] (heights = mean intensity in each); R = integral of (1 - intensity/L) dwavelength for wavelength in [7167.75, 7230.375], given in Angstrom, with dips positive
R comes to 2.6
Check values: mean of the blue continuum 10.1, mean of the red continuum 9.89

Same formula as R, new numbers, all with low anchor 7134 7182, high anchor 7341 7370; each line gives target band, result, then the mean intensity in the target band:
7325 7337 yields 0.5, 10.1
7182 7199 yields 0.6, 9.7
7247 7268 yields 0.9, 9.83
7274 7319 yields 2.9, 9.73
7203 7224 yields 1.2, 9.54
